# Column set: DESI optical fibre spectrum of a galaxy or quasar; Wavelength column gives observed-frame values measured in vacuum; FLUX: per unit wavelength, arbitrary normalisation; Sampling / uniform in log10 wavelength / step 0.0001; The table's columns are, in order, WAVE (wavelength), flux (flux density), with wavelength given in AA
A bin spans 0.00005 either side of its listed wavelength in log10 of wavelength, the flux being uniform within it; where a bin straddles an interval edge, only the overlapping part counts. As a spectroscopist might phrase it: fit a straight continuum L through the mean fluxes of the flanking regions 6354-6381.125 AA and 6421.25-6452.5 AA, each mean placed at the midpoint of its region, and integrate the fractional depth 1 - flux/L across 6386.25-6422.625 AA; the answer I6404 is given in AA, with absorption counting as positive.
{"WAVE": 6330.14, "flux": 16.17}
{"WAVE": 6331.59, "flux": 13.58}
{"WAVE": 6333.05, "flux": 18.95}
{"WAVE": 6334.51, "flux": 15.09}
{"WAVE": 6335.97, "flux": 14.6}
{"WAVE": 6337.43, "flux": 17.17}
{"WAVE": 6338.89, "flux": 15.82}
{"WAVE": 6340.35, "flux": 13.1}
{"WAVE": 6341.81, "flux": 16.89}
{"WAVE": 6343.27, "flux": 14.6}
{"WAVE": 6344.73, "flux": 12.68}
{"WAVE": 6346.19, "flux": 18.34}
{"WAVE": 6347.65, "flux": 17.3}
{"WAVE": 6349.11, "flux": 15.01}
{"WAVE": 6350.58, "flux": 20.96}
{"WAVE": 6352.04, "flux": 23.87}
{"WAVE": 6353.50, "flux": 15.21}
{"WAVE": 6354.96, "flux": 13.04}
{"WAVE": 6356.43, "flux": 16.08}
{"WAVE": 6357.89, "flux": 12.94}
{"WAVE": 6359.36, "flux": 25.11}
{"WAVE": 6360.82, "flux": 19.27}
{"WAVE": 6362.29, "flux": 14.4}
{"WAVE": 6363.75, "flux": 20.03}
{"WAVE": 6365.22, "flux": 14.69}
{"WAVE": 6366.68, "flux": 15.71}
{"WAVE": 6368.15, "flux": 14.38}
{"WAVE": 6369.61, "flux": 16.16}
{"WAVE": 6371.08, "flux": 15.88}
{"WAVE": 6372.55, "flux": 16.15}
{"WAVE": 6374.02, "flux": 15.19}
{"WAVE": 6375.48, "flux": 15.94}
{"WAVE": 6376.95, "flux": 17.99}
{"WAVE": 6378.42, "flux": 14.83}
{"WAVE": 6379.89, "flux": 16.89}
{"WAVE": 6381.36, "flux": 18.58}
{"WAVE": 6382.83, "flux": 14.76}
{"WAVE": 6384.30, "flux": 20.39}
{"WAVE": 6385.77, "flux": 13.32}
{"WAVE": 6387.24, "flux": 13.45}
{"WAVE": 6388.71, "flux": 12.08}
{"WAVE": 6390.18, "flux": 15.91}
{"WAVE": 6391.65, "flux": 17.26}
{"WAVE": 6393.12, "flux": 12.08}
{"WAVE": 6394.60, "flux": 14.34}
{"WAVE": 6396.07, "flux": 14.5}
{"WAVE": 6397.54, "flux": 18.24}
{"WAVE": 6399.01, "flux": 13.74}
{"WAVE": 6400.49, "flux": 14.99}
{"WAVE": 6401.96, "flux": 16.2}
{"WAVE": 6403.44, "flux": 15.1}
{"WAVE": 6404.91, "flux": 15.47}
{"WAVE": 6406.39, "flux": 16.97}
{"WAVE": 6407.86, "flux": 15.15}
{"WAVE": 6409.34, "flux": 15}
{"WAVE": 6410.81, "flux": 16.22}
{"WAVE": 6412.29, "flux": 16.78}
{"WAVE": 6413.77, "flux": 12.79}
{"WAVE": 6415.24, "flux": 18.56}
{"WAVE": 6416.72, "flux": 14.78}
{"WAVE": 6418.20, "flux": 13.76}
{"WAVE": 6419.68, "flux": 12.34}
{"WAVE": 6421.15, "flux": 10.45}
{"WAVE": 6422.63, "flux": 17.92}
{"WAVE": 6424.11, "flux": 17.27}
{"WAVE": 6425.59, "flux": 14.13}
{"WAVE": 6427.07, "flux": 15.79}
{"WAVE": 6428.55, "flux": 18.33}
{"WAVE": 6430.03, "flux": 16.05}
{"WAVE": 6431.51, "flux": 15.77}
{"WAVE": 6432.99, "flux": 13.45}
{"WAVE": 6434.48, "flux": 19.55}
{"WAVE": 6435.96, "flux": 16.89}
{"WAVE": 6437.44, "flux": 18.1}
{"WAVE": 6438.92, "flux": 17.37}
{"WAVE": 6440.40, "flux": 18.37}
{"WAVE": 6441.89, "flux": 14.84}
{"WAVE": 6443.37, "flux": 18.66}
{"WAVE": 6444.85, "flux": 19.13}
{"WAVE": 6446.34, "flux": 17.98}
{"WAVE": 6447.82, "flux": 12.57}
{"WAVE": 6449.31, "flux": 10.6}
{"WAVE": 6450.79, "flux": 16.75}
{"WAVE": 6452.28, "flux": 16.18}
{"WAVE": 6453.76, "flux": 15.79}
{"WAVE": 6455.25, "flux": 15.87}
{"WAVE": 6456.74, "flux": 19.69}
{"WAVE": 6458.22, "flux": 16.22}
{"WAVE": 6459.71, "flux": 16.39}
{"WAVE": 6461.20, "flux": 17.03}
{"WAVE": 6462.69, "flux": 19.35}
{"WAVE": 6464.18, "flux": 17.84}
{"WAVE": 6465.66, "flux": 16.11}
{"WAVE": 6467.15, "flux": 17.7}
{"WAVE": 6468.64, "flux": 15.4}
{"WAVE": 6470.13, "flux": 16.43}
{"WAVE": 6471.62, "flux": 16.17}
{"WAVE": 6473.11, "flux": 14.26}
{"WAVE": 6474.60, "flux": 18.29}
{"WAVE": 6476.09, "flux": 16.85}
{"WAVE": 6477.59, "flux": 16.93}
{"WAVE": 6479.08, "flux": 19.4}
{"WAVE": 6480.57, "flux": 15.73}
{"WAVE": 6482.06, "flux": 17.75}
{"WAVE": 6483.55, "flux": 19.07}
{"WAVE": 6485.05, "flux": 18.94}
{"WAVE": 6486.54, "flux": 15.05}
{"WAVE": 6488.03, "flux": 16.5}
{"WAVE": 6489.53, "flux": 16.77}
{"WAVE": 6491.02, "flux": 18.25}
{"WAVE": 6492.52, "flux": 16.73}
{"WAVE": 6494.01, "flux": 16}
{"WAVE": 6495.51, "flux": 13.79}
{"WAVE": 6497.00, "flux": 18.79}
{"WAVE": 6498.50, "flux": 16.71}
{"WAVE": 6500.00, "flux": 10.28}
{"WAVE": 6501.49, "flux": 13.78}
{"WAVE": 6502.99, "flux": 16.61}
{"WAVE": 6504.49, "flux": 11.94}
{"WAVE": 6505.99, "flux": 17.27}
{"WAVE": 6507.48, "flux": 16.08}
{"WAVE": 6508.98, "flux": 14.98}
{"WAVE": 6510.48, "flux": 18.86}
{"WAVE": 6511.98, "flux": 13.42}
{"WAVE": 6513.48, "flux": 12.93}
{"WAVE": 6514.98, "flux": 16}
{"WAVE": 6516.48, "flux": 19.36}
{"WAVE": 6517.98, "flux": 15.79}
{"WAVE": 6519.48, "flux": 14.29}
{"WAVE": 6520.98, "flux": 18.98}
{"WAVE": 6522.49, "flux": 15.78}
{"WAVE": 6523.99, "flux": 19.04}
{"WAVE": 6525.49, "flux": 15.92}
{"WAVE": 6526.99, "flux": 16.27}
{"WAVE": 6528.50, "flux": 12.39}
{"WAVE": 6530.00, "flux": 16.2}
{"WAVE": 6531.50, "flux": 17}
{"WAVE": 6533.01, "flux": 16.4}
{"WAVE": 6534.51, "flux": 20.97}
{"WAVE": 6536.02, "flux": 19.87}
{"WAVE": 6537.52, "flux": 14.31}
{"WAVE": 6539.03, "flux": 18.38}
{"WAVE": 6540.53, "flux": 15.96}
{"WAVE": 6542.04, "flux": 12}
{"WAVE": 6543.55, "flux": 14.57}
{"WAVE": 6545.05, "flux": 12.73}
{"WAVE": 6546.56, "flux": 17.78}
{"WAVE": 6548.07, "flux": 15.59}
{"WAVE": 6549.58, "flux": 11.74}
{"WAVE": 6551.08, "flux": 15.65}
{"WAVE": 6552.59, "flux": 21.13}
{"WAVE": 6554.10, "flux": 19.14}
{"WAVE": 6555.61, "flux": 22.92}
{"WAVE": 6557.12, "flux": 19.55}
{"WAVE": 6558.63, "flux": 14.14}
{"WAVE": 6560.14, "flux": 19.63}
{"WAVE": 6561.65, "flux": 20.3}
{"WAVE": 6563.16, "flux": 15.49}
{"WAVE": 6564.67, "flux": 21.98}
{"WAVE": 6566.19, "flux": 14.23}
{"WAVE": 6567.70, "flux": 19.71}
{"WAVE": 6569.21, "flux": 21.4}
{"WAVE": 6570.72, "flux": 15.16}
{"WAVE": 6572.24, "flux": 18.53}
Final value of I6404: 3.3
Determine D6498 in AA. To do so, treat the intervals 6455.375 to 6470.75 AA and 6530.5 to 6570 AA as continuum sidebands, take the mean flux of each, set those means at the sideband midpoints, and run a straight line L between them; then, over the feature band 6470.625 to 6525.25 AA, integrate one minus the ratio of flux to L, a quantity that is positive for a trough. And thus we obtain 3.0 AA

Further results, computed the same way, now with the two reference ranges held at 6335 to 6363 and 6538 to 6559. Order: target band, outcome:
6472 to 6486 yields -0.7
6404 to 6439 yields 1.8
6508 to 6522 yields 0.4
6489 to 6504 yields 0.8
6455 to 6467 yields -0.6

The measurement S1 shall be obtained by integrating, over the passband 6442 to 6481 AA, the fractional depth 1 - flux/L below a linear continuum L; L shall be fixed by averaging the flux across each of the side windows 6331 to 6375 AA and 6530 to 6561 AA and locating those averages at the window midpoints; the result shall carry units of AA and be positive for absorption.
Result 0.19 AA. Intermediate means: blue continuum 16.4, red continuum 17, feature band 16.6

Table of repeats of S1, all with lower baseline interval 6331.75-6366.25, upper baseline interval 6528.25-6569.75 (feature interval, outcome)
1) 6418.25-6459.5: 1.98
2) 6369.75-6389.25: 1.06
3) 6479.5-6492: -0.18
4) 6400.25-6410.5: 0.75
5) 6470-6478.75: 0.20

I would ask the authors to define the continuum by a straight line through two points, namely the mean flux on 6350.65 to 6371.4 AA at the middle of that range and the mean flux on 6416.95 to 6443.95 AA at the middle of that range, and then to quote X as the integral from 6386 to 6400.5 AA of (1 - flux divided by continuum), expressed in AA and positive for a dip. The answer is 1.7 AA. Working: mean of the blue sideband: 17.1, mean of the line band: 14.6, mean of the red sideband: 16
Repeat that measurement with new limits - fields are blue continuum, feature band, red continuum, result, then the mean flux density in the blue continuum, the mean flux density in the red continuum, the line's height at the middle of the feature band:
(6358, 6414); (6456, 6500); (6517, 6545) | -2.1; 15.9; 16.3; 16.2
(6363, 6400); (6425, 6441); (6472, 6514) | -0.8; 15.7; 16.2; 15.9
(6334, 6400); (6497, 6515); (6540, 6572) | 2.0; 16.1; 17.2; 16.9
